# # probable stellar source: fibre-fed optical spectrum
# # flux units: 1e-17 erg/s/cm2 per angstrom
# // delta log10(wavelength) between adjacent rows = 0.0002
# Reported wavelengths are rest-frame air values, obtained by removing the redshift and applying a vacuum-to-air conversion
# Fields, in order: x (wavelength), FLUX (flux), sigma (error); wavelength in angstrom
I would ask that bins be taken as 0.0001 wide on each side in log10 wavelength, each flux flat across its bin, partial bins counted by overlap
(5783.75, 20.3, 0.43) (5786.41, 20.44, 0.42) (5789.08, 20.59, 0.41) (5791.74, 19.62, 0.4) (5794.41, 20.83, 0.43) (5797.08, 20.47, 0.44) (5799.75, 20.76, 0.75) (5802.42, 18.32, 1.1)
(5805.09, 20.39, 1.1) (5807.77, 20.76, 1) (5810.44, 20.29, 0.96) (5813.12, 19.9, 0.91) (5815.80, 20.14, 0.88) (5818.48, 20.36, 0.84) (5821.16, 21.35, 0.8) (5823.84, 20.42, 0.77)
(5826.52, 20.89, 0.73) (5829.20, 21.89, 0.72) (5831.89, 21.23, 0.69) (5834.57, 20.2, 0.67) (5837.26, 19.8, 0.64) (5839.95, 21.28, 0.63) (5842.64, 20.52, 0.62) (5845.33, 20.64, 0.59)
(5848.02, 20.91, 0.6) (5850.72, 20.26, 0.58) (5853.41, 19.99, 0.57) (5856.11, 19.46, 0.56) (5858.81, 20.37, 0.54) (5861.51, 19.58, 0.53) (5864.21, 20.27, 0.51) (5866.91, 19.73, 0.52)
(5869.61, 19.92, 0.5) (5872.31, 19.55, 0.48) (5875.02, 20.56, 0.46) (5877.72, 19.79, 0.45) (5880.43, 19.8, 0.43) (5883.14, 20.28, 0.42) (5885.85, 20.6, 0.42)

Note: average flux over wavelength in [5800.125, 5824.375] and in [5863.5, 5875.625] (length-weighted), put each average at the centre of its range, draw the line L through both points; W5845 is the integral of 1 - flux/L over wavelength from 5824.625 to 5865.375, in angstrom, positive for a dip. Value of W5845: -0.8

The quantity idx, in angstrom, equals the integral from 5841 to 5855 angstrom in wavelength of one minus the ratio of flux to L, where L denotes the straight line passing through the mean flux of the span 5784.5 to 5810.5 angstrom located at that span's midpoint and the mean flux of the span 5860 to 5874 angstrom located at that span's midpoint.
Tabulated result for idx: -0.4 angstrom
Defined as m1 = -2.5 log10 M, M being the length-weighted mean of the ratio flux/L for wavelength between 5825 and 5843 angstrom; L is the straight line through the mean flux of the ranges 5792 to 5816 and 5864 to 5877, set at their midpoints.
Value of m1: -0.04 mag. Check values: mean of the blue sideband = 20.2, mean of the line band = 20.8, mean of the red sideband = 20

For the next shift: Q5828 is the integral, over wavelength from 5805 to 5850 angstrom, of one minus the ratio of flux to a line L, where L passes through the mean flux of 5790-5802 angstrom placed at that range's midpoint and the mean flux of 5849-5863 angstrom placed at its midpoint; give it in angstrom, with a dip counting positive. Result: -1.2 angstrom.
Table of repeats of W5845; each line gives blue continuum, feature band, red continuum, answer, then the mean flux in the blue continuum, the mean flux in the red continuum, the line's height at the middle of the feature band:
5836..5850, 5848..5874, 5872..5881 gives 0.4 angstrom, 20.6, 20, 20.3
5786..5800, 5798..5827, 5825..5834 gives 0.8 angstrom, 20.4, 21.2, 20.9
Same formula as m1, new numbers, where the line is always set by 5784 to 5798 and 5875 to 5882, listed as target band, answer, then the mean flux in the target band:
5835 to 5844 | -0.02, 20.5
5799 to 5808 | 0.02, 19.9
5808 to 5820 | 0.00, 20.2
